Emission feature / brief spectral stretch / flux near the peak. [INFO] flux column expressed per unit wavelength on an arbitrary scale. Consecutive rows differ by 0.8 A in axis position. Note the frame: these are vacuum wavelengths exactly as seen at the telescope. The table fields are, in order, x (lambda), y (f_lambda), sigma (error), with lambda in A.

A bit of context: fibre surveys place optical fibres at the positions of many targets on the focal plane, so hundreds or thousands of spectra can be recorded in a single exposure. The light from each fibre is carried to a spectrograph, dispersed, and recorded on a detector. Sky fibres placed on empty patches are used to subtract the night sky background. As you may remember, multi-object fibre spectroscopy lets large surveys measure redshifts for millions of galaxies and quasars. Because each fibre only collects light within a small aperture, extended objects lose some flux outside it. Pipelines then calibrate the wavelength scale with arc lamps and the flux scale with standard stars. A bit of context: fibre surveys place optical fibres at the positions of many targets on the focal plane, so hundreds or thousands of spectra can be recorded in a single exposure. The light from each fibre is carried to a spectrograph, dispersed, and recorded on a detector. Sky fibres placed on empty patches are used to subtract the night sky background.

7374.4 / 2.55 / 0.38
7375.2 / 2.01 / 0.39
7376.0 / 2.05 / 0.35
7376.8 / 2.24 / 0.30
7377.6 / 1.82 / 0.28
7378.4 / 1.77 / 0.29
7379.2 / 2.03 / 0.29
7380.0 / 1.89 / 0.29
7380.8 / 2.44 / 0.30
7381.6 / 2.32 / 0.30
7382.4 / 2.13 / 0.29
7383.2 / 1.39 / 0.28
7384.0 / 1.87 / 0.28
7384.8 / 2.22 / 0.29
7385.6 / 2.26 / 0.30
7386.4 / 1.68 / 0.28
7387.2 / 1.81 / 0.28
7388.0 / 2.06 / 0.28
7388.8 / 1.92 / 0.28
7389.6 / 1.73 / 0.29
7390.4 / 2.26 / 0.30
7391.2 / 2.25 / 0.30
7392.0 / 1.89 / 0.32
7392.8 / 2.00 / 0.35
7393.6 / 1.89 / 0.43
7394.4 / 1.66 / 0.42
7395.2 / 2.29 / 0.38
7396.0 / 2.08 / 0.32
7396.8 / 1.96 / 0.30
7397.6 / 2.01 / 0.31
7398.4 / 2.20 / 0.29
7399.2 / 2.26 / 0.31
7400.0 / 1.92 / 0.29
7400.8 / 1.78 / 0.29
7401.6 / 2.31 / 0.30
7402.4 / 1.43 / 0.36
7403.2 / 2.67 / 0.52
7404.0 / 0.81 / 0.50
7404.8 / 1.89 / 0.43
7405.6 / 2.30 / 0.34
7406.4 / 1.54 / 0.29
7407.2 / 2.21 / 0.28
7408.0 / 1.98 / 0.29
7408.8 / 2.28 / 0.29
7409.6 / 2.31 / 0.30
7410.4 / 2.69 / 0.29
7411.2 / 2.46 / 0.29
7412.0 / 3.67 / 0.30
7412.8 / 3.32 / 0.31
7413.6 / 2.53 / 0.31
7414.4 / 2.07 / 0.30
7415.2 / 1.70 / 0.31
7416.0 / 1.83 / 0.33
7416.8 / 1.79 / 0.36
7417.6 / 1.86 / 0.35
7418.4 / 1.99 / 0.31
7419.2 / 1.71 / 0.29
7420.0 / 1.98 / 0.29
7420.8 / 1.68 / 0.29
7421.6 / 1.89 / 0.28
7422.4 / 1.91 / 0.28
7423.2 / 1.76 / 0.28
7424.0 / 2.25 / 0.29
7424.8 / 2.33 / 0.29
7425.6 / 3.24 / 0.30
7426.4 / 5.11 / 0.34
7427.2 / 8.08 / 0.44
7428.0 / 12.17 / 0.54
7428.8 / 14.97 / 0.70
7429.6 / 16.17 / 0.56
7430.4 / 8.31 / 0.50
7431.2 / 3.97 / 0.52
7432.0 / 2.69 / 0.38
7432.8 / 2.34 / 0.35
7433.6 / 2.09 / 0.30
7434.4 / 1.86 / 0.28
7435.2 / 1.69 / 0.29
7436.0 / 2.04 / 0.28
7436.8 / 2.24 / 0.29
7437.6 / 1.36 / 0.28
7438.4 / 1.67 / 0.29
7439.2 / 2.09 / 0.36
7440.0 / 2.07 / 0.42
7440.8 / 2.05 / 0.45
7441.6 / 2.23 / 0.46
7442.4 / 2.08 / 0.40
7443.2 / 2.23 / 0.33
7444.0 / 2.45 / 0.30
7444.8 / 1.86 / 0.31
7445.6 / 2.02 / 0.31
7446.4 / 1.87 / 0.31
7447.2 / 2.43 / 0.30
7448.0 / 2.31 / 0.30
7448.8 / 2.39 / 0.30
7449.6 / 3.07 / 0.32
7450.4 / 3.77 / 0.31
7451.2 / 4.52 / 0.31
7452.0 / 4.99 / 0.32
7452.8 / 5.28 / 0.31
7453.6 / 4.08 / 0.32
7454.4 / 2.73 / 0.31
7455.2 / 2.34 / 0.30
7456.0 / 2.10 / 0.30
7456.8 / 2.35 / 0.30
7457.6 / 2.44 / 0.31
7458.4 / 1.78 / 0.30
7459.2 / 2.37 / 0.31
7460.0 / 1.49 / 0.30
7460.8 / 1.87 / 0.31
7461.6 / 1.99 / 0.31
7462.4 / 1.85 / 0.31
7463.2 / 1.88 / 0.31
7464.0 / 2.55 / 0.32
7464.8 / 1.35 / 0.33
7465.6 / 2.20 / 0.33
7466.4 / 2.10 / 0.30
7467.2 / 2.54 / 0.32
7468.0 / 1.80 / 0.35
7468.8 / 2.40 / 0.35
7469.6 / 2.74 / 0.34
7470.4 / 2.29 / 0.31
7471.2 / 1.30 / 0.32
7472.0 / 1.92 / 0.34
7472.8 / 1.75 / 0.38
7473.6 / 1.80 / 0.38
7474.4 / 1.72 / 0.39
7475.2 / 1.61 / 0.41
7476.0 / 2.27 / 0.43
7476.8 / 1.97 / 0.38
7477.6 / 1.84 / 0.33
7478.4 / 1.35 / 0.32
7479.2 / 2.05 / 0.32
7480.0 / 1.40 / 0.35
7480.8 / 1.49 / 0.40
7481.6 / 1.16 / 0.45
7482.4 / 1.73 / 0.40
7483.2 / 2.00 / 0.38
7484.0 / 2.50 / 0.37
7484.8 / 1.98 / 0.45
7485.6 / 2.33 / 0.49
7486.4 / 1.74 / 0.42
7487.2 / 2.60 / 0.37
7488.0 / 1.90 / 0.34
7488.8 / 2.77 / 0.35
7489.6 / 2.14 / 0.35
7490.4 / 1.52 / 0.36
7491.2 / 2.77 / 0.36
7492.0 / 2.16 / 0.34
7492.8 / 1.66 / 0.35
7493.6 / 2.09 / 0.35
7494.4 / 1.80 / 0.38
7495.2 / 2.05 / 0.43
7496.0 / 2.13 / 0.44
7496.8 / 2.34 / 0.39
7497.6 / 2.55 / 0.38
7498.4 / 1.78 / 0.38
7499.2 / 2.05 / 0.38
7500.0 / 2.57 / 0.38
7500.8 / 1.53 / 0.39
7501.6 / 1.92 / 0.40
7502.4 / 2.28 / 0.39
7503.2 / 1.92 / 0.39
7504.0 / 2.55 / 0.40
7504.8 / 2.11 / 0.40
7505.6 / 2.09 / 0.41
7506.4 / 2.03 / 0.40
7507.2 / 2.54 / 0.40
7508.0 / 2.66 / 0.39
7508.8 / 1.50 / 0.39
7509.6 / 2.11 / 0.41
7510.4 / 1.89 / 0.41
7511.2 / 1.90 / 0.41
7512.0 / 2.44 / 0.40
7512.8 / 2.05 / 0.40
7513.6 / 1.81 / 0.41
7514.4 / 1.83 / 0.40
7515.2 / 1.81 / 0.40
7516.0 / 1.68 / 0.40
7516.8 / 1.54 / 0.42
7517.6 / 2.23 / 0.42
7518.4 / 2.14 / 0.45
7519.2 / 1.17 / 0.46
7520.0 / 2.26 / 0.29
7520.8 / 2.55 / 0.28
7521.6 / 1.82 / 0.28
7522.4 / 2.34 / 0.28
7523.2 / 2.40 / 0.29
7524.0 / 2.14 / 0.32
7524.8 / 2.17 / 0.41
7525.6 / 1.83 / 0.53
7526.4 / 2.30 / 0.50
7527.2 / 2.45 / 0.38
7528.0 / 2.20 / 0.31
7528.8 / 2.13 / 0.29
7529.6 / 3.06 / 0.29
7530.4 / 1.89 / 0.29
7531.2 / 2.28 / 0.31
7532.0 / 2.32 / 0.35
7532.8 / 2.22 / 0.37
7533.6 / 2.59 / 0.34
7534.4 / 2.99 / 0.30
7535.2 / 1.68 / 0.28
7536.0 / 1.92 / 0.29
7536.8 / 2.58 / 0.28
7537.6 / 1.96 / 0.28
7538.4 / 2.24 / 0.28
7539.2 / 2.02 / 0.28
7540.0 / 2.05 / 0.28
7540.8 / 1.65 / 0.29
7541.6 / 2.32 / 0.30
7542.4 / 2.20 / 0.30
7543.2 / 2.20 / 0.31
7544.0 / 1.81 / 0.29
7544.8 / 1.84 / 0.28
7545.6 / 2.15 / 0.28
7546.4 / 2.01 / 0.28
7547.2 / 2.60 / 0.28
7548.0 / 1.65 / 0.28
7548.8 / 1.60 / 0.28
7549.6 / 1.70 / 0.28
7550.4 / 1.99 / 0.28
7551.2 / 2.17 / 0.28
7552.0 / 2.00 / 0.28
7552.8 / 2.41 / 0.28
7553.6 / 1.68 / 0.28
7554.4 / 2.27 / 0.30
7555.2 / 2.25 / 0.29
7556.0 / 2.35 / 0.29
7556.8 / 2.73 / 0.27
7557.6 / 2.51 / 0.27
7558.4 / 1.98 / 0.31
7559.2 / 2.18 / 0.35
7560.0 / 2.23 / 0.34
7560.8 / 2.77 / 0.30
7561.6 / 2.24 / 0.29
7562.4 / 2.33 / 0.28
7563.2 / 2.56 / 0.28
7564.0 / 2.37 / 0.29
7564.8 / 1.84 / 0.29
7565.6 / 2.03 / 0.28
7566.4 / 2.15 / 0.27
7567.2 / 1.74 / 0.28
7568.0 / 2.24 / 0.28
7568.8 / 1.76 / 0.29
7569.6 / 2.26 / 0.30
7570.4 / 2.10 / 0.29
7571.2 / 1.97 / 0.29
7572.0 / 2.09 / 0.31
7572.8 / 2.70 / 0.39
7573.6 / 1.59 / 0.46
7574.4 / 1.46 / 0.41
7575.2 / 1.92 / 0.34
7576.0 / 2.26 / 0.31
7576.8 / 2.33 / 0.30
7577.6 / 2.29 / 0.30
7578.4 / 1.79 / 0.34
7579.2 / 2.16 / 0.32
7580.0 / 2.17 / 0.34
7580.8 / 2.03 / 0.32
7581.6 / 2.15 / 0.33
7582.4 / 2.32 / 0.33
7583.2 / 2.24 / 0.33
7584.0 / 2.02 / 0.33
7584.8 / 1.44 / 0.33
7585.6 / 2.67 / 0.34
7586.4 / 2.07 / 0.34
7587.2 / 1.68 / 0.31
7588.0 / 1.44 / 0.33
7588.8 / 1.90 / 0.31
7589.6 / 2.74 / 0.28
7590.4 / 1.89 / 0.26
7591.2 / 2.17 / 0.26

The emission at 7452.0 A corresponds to [N II] 6583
